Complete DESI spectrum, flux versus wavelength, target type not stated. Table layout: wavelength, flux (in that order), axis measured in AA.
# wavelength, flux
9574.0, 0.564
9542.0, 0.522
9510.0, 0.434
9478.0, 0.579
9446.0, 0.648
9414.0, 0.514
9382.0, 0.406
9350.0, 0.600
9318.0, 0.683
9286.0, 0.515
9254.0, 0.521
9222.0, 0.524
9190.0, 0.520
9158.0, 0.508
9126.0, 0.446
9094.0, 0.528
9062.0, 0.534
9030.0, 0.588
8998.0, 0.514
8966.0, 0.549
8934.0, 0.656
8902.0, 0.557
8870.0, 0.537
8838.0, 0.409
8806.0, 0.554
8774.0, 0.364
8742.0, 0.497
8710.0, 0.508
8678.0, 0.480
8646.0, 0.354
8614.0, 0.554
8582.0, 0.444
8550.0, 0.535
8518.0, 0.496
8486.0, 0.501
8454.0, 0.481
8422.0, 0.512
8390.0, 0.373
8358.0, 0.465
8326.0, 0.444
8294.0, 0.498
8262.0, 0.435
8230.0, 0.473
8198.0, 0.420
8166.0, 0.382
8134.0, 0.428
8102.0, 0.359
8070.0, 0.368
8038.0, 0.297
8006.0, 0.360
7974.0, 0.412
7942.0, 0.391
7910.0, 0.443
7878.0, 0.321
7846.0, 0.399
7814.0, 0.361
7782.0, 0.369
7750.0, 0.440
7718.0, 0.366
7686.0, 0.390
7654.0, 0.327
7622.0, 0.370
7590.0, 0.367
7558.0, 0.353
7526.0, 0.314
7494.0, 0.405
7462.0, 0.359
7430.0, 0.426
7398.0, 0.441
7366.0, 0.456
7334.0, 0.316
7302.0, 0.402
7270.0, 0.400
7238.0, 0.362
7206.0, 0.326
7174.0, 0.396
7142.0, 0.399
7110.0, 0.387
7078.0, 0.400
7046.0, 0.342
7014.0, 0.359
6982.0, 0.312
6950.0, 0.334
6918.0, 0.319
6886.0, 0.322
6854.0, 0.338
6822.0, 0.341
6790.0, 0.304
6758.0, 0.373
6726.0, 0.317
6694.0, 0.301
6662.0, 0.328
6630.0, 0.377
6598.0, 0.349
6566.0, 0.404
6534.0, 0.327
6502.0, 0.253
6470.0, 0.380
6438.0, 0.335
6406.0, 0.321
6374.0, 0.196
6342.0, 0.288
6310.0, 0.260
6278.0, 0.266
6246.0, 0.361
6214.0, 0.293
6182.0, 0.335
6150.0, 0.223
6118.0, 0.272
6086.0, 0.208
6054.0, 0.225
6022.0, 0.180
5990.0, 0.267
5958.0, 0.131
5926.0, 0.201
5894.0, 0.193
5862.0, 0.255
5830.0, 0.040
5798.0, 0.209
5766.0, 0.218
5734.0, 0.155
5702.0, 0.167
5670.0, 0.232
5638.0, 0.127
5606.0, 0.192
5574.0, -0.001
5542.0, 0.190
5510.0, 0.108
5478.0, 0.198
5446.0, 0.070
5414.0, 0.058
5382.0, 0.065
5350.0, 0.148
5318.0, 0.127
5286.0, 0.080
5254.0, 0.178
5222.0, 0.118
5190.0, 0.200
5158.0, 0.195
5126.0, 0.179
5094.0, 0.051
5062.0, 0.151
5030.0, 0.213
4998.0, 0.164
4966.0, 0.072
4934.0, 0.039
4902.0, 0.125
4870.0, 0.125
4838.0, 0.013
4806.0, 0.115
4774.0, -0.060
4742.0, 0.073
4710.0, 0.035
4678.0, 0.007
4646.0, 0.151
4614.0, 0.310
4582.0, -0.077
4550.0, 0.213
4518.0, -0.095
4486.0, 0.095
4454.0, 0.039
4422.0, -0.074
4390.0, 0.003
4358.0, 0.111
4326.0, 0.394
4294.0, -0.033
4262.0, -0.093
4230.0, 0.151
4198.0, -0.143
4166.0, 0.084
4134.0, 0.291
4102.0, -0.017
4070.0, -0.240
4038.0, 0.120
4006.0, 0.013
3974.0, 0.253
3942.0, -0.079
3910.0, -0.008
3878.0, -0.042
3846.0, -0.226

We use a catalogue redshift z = 0.55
